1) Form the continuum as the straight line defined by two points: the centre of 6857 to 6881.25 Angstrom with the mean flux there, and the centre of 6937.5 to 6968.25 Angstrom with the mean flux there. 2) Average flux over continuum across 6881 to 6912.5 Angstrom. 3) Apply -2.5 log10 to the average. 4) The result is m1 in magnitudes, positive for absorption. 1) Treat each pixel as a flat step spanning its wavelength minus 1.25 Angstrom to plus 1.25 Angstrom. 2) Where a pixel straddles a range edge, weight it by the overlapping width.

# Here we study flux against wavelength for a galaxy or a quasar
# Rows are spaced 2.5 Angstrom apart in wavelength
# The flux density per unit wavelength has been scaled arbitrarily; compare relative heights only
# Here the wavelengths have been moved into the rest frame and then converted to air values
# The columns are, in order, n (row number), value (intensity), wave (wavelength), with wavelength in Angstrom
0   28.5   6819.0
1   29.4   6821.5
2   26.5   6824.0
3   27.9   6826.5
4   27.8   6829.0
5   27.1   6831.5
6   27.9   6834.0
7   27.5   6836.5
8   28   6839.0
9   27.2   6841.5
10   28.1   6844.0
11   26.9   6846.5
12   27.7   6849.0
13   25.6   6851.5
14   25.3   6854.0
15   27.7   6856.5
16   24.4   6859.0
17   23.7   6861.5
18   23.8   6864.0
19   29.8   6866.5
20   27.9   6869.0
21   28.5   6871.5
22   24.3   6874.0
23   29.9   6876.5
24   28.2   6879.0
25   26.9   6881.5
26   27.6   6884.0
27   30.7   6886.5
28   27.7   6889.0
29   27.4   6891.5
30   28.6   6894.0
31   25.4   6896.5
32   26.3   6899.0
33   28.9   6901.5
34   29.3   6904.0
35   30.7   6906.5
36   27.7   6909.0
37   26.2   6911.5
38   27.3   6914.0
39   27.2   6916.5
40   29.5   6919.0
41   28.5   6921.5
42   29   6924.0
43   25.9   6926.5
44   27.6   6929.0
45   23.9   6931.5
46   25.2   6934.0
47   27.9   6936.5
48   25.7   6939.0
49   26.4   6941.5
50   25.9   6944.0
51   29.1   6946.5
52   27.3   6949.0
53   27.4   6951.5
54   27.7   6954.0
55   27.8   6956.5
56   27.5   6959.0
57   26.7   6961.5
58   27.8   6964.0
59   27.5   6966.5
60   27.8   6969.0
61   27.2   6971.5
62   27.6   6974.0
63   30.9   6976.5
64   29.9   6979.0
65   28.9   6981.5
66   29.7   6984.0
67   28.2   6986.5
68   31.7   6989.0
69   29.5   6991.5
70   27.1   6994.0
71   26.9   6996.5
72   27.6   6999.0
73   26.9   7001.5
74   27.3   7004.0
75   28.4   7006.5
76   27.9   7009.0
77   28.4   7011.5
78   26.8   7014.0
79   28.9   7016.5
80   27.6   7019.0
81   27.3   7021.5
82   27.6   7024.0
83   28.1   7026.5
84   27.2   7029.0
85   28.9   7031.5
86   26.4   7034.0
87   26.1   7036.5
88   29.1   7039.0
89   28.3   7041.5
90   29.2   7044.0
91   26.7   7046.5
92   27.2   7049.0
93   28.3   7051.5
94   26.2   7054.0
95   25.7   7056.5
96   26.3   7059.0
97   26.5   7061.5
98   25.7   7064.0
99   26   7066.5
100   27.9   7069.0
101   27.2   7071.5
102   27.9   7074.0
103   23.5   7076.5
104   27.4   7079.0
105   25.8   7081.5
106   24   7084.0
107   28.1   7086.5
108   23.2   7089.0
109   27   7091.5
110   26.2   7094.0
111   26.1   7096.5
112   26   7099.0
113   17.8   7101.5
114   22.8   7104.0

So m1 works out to -0.04 mag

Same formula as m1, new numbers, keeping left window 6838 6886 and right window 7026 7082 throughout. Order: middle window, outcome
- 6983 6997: -0.07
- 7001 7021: -0.03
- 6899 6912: -0.06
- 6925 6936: 0.05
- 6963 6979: -0.05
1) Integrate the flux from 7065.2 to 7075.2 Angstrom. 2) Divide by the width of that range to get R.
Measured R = 27.2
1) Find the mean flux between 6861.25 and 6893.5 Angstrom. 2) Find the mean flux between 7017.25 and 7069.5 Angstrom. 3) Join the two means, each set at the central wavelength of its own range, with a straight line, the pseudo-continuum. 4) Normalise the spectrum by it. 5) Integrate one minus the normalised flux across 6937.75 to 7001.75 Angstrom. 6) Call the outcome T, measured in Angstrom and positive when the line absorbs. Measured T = -1.3 Angstrom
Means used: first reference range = 27.6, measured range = 28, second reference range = 27.3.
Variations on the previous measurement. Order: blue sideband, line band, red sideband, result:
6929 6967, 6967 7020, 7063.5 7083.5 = -3.2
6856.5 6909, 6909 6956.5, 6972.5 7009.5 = 1.5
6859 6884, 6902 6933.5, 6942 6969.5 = -0.6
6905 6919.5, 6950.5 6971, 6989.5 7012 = 0.3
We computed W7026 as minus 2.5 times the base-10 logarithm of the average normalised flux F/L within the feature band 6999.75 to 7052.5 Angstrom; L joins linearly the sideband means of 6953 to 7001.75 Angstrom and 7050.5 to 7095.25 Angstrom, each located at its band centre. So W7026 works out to -0.02 mag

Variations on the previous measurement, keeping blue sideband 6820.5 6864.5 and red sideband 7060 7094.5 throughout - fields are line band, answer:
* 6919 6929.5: -0.05 mag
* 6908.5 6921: -0.04 mag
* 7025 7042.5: -0.06 mag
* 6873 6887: -0.04 mag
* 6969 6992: -0.11 mag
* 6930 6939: 0.04 mag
